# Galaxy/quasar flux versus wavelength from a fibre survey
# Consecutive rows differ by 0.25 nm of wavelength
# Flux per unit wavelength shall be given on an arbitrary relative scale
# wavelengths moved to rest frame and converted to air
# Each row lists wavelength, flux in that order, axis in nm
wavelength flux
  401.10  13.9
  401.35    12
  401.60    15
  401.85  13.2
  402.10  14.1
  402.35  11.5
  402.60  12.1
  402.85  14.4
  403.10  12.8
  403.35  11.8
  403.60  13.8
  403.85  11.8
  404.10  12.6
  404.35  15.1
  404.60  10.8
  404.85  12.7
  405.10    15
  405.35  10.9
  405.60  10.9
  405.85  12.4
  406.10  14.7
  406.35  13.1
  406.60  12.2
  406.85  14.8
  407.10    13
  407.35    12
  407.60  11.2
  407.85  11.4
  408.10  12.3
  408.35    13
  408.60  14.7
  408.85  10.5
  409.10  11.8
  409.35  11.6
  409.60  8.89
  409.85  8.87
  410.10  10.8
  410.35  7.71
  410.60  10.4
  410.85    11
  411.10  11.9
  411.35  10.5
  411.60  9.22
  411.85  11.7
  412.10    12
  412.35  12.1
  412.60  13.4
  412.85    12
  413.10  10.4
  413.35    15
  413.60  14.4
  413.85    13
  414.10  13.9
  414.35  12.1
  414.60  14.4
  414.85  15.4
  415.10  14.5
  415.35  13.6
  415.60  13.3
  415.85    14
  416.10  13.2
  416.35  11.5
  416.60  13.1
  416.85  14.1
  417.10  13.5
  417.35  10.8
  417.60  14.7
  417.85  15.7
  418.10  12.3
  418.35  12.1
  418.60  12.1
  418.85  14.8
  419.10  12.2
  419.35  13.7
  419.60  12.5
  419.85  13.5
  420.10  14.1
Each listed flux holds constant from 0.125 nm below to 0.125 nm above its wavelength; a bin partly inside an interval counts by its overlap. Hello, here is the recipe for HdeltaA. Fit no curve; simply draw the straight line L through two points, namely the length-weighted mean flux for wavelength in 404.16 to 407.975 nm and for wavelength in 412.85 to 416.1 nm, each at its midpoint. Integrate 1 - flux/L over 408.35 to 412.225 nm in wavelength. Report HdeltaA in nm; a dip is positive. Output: 0.67 nm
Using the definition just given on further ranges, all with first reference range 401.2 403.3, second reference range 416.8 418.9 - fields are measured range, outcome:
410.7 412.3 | 0.255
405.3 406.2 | 0.060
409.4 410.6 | 0.347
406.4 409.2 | 0.147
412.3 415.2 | -0.041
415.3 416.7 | 0.016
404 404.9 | 0.021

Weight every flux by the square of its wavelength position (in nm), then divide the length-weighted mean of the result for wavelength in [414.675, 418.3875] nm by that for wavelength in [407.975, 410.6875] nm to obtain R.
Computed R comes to 1.3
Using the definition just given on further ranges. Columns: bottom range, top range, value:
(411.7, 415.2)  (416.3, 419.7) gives 1.02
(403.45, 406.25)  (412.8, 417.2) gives 1.10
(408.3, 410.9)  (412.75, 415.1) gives 1.28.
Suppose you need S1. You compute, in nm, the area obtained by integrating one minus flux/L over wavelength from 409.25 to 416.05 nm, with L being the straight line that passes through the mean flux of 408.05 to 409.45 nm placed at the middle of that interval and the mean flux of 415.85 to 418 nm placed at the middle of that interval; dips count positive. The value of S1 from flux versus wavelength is 0.399 nm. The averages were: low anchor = 12.3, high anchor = 13.4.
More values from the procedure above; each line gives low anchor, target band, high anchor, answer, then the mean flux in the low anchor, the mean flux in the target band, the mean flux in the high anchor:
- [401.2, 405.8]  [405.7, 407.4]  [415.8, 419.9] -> -0.041 nm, 12.8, 13.2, 13.1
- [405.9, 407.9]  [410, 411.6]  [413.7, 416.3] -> 0.357 nm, 12.8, 10.3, 13.7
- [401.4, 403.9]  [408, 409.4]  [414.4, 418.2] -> 0.098 nm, 13.1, 12.4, 13.6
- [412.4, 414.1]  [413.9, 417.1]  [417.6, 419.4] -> -0.095 nm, 13.1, 13.6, 13.4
